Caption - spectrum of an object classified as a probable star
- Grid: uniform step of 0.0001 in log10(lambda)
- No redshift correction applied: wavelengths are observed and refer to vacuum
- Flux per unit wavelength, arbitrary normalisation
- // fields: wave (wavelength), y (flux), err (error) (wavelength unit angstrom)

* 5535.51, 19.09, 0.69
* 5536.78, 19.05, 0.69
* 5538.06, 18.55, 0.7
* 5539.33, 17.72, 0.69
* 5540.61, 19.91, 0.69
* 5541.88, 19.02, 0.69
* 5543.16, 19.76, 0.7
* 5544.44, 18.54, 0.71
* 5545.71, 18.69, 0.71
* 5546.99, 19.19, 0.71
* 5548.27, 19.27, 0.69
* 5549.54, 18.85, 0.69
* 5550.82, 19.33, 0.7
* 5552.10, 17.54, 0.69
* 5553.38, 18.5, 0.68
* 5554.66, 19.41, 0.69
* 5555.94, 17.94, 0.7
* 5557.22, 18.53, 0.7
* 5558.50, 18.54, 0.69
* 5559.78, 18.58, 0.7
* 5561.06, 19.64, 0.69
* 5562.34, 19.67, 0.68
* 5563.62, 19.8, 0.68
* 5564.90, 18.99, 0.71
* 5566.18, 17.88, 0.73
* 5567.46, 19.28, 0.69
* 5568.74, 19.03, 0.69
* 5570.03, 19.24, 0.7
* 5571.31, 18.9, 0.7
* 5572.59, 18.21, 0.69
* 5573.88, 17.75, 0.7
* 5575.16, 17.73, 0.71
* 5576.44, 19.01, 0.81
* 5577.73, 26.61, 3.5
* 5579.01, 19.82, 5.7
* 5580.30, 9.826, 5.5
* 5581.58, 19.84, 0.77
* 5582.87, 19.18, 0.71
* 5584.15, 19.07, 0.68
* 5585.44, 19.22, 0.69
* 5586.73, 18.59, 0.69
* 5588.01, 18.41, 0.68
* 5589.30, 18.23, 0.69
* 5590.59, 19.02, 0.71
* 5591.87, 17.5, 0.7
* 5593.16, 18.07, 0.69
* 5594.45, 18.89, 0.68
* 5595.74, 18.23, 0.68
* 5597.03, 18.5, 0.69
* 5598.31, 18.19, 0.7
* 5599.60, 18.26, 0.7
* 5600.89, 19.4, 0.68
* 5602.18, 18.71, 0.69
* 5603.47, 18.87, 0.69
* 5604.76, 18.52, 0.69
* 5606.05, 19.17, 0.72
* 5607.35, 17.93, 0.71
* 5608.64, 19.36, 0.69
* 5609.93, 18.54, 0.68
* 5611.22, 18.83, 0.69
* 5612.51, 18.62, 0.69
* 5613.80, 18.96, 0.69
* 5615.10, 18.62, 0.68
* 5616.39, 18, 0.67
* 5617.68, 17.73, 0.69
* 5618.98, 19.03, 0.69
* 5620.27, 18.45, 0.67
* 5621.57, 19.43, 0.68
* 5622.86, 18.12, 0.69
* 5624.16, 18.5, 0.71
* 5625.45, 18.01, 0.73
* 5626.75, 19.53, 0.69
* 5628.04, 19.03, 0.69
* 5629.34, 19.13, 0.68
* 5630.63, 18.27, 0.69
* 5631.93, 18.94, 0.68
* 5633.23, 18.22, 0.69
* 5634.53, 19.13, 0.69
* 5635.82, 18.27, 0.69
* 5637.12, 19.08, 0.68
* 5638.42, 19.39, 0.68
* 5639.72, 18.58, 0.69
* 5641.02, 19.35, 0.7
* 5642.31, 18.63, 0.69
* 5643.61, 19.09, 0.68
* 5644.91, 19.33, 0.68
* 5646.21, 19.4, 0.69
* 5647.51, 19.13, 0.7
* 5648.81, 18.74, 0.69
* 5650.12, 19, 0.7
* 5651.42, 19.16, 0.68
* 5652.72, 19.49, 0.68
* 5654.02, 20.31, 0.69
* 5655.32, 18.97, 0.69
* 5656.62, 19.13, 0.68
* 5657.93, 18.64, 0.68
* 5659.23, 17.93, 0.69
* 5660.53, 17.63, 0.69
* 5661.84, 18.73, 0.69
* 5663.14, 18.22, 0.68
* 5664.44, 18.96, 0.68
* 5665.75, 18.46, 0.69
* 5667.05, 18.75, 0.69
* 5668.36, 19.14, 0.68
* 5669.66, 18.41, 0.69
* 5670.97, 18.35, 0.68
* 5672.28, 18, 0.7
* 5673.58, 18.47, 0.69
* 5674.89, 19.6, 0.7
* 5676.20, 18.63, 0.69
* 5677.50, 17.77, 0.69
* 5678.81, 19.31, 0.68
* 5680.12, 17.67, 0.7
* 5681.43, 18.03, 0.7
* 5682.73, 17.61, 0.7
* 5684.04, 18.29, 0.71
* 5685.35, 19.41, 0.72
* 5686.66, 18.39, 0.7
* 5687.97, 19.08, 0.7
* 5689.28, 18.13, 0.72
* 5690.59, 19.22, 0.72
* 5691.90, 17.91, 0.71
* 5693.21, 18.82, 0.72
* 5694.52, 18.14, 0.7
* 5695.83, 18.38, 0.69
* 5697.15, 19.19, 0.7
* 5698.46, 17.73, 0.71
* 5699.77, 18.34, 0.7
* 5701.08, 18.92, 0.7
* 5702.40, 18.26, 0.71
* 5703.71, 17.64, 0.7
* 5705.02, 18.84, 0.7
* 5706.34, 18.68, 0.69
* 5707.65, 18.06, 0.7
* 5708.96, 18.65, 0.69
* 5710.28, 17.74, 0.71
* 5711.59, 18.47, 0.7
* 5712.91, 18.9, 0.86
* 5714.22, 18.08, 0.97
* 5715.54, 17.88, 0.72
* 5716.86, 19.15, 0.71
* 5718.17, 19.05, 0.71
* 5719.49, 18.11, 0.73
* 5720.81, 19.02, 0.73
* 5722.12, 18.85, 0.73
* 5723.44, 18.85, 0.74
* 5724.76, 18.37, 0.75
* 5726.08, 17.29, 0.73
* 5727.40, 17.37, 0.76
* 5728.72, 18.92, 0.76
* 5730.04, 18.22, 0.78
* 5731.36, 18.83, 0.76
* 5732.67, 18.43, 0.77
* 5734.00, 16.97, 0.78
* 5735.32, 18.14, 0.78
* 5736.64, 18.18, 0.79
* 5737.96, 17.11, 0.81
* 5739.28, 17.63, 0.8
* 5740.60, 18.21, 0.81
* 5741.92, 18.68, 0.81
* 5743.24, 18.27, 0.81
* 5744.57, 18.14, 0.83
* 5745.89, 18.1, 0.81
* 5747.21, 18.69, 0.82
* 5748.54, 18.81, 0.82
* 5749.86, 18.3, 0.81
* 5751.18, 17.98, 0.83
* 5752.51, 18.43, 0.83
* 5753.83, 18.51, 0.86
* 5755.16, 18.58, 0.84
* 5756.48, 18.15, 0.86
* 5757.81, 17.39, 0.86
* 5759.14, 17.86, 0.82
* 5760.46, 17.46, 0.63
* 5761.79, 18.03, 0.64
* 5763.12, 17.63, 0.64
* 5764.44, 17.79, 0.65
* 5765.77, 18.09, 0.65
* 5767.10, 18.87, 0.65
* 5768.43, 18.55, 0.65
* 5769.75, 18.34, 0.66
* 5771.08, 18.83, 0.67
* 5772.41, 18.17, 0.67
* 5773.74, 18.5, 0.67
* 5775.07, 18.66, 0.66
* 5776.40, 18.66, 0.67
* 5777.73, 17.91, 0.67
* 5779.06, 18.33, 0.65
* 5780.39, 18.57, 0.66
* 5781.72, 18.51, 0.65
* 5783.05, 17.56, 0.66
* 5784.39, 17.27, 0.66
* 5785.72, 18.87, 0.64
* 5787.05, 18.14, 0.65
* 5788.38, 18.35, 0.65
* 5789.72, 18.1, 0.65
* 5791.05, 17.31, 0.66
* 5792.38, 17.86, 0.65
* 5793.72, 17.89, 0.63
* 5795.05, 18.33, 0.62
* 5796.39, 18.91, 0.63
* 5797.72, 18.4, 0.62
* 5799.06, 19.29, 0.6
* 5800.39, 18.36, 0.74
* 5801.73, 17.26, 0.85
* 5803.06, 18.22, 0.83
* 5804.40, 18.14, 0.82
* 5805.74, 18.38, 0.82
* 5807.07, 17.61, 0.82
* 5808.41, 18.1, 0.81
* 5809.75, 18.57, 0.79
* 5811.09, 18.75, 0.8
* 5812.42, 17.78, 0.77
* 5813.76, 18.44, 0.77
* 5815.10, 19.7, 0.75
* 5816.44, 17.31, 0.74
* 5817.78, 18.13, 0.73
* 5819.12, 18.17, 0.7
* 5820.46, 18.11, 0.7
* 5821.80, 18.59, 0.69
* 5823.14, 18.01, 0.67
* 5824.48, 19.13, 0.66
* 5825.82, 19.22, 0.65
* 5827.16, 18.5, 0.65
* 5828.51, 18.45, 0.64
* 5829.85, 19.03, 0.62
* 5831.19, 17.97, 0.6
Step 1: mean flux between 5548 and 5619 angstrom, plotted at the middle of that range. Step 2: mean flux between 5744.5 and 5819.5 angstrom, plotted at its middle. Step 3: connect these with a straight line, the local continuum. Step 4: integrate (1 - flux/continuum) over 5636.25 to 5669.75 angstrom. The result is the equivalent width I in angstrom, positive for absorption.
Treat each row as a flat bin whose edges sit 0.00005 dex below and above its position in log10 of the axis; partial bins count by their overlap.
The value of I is -0.7 angstrom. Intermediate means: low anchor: 18.7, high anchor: 18.2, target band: 18.9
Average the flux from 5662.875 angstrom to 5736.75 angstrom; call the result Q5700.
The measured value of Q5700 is 18.4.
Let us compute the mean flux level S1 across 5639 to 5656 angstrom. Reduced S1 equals 19.2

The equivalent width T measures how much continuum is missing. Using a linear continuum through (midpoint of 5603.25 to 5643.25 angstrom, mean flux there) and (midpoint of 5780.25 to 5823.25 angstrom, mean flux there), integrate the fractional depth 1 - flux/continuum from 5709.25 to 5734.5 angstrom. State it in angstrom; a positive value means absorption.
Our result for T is 0.1 angstrom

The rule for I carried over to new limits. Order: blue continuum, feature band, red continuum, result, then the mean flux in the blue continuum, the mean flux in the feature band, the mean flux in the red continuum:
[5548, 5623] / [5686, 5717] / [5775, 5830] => 0.1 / 18.7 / 18.4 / 18.3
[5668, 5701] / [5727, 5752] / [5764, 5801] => 0.3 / 18.5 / 18.2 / 18.3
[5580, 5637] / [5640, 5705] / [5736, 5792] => -1.0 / 18.5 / 18.7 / 18.2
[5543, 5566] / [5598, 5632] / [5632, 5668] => 0.4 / 18.9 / 18.7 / 18.9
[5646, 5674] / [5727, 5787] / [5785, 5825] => 0.8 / 18.8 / 18.2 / 18.3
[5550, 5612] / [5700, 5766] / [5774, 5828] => 0.7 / 18.7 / 18.2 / 18.3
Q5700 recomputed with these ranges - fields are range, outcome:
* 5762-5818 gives 18.2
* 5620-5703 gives 18.7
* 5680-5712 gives 18.4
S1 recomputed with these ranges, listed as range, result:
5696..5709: 18.4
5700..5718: 18.4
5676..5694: 18.4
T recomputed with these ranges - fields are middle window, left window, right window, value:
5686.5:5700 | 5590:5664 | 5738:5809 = 0.00 angstrom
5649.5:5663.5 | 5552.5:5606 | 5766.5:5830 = -0.20 angstrom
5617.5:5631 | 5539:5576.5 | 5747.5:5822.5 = -0.04 angstrom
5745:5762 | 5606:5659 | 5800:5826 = 0.27 angstrom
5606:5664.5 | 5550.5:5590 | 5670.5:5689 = -0.63 angstrom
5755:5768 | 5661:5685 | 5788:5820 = 0.23 angstrom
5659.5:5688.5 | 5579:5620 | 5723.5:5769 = -0.37 angstrom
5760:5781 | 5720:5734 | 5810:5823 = 0.06 angstrom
